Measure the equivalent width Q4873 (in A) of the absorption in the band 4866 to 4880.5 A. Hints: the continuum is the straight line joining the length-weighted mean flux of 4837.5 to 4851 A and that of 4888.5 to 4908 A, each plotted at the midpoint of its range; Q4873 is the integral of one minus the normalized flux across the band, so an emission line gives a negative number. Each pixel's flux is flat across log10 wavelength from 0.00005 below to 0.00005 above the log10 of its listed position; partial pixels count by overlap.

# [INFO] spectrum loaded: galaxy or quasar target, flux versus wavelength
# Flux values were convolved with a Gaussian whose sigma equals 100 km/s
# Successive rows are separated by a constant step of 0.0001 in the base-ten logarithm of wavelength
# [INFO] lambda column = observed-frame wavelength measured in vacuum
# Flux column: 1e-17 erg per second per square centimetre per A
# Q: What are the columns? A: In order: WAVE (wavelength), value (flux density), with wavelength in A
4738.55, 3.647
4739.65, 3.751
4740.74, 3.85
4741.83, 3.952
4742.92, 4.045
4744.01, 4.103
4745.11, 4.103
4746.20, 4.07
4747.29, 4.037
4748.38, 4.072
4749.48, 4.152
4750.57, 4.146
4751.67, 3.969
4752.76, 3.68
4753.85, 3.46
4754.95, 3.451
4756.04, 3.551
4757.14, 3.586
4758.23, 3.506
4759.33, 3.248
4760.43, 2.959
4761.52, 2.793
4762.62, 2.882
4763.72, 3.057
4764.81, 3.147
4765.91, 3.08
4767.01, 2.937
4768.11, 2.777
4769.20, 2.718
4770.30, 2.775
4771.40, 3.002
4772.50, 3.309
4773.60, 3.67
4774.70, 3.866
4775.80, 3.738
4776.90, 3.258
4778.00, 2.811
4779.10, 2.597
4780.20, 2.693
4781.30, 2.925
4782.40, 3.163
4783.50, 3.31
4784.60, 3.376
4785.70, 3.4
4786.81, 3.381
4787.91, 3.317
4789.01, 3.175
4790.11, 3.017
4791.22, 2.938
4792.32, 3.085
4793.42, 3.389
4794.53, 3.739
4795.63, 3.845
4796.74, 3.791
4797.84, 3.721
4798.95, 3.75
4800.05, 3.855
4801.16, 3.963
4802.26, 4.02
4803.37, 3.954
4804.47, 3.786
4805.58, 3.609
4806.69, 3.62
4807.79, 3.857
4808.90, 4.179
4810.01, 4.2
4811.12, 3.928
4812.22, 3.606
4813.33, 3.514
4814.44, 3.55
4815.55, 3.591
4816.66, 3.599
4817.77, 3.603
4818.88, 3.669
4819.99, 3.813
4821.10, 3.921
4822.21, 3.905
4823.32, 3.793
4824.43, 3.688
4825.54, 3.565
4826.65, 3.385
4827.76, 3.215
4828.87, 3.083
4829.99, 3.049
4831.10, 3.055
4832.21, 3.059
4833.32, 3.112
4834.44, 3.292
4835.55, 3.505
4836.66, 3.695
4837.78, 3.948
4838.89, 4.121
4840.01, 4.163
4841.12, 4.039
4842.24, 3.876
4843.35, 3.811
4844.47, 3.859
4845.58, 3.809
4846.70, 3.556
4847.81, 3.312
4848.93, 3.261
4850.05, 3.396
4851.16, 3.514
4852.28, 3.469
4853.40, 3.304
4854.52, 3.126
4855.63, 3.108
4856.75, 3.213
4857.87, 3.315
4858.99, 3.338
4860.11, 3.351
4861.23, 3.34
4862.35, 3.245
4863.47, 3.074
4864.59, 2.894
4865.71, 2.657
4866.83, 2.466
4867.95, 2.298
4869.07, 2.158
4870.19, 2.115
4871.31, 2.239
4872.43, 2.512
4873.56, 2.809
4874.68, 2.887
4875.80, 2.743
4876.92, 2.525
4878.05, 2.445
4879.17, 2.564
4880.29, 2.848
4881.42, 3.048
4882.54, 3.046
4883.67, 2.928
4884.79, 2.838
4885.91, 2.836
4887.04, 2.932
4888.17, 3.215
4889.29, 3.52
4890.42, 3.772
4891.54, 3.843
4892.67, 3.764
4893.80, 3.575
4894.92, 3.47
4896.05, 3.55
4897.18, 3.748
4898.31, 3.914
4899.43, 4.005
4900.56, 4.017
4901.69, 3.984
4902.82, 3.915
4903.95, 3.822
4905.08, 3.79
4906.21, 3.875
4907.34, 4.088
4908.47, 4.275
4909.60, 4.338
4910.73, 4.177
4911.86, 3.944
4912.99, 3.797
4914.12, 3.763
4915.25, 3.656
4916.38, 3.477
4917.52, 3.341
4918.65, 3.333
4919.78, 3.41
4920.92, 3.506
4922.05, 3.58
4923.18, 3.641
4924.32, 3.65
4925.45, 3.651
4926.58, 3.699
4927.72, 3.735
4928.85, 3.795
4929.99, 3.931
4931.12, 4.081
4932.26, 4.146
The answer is 4.9 A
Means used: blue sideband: 3.75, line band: 2.5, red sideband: 3.8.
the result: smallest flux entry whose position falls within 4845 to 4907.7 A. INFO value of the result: 2.115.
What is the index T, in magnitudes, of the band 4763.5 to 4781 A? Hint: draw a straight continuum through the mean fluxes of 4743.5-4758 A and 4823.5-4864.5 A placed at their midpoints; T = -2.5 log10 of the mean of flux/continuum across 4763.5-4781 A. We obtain 0.217 mag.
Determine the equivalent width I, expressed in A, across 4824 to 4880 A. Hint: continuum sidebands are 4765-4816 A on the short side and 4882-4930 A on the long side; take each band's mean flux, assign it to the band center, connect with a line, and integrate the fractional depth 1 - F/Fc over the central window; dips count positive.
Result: 5.6 A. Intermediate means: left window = 3.43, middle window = 3.19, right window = 3.65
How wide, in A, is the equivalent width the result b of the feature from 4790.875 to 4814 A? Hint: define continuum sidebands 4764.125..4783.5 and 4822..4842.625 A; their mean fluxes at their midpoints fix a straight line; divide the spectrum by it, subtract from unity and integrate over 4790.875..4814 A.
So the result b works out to -2.9 A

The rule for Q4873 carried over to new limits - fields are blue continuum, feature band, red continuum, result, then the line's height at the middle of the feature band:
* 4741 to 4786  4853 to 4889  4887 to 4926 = 7.80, 3.65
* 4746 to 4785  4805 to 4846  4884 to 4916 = -1.83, 3.5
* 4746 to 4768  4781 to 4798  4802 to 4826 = 1.37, 3.64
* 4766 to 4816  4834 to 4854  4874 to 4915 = -1.14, 3.47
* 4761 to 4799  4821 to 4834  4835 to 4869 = -0.24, 3.32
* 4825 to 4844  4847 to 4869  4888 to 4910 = 3.10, 3.64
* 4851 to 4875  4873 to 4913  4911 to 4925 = -1.90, 3.29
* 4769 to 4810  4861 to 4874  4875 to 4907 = 2.92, 3.39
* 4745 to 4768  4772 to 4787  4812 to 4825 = 1.34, 3.57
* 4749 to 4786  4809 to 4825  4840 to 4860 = -1.63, 3.41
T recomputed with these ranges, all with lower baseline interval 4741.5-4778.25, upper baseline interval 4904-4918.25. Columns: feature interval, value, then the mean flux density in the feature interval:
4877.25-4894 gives 0.213 mag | 3.13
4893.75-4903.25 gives 0.007 mag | 3.81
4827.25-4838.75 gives 0.103 mag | 3.33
